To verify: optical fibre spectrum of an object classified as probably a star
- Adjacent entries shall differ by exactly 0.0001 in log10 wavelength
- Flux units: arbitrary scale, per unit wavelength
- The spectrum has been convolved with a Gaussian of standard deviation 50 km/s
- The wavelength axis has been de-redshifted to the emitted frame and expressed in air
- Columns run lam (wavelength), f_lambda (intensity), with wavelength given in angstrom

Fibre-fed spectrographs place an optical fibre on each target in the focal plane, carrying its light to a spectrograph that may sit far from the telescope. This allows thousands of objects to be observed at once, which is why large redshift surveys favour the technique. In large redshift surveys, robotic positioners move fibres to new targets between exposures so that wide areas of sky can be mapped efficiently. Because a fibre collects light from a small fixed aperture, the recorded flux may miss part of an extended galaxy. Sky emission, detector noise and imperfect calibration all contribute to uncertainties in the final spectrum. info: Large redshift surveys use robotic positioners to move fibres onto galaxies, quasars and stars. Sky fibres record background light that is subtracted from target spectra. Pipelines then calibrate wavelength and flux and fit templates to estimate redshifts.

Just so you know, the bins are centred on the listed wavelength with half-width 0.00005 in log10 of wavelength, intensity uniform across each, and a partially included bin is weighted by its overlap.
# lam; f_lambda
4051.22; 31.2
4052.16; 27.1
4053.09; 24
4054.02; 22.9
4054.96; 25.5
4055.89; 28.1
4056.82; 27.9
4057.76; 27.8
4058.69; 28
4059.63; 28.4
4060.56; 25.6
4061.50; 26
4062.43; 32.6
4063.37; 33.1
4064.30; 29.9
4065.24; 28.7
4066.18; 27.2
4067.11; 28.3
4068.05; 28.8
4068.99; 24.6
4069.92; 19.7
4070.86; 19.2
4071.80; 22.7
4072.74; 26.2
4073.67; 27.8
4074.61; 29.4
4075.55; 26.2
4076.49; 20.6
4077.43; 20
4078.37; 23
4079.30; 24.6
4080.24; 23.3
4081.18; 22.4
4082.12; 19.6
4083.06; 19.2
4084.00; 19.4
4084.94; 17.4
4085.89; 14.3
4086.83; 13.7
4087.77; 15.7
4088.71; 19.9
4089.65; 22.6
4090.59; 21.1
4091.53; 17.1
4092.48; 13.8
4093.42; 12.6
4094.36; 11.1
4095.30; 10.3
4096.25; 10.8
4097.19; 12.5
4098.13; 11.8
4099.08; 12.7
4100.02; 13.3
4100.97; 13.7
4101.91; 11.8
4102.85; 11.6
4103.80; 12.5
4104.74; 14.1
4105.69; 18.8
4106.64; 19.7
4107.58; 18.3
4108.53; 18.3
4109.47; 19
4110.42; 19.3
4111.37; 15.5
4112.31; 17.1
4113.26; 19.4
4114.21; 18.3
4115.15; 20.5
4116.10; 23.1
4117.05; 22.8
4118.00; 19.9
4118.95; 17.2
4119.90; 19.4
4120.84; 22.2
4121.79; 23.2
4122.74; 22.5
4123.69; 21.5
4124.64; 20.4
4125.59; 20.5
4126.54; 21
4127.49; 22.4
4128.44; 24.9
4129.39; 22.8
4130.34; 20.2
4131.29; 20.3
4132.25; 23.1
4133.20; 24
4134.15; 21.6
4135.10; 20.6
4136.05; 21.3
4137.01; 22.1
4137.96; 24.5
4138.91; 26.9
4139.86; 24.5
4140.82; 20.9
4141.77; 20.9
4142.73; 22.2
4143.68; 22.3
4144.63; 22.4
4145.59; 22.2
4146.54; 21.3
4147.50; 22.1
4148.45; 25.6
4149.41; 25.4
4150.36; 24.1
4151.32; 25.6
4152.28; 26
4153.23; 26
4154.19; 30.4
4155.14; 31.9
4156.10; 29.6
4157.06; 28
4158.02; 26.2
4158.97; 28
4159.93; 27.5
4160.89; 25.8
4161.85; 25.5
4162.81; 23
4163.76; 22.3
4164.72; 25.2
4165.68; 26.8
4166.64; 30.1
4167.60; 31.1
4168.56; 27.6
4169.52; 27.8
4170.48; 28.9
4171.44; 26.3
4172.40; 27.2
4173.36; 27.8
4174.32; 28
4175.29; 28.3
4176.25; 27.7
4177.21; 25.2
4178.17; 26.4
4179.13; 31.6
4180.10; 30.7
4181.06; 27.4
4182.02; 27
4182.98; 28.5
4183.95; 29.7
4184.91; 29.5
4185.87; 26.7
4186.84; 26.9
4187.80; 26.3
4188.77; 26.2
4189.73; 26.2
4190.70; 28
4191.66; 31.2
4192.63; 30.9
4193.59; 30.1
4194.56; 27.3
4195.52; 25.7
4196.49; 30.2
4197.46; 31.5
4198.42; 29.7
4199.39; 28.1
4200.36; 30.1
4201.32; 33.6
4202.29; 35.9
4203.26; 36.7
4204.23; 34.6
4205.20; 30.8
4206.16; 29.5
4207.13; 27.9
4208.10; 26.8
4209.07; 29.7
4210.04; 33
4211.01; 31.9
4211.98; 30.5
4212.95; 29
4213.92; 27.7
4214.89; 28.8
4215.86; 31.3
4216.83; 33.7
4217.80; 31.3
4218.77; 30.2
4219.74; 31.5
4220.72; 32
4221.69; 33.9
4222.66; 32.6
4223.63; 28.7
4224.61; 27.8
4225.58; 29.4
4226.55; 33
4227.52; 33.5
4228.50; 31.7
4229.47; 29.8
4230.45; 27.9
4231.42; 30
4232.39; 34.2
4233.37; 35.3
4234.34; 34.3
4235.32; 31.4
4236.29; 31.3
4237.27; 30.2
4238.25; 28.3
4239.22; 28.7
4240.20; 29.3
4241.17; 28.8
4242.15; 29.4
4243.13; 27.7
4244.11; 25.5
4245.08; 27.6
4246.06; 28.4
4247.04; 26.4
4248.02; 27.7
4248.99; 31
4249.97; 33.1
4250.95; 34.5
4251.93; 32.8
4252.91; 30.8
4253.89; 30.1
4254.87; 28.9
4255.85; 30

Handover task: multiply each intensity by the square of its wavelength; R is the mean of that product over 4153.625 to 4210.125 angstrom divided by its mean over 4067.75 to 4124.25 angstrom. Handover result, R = 1.59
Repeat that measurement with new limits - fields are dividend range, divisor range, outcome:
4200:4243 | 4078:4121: 1.91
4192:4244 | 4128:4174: 1.26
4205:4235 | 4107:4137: 1.57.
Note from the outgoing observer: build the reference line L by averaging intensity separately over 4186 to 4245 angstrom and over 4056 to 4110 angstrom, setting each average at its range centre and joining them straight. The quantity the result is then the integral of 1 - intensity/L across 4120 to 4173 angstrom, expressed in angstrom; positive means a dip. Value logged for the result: 1.6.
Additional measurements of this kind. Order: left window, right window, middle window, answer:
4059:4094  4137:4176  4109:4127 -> 3.1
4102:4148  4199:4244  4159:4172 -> -1.0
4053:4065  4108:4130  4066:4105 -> 9.7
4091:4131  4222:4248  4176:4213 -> -5.0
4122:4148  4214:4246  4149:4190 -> -3.5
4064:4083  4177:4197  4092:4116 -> 9.7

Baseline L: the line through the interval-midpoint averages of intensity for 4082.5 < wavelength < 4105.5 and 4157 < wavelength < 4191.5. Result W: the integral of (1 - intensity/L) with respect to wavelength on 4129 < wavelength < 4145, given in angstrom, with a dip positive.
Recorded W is -0.6 angstrom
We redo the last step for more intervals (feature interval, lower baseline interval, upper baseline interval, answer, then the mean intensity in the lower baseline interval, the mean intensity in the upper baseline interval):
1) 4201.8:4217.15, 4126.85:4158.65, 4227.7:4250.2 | -1.63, 24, 29.9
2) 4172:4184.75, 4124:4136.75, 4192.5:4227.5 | -0.46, 21.8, 30.7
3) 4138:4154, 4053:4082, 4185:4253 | 2.46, 25.8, 30.2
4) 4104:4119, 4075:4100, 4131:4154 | 0.95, 17.5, 23.3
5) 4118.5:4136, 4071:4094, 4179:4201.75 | 1.75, 20.5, 28.8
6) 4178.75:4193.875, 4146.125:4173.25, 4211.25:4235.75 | 0.01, 26.6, 31.2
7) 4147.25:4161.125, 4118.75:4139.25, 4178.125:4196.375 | -1.23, 22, 28.3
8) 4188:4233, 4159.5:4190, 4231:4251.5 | -2.57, 27.4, 30.2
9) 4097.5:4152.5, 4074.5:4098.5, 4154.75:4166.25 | 5.69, 18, 26.6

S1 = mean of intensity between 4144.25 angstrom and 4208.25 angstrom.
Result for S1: 27.9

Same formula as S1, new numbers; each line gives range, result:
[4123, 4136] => 21.8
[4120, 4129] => 22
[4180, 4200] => 28.4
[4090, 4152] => 19.5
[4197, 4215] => 30.9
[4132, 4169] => 25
